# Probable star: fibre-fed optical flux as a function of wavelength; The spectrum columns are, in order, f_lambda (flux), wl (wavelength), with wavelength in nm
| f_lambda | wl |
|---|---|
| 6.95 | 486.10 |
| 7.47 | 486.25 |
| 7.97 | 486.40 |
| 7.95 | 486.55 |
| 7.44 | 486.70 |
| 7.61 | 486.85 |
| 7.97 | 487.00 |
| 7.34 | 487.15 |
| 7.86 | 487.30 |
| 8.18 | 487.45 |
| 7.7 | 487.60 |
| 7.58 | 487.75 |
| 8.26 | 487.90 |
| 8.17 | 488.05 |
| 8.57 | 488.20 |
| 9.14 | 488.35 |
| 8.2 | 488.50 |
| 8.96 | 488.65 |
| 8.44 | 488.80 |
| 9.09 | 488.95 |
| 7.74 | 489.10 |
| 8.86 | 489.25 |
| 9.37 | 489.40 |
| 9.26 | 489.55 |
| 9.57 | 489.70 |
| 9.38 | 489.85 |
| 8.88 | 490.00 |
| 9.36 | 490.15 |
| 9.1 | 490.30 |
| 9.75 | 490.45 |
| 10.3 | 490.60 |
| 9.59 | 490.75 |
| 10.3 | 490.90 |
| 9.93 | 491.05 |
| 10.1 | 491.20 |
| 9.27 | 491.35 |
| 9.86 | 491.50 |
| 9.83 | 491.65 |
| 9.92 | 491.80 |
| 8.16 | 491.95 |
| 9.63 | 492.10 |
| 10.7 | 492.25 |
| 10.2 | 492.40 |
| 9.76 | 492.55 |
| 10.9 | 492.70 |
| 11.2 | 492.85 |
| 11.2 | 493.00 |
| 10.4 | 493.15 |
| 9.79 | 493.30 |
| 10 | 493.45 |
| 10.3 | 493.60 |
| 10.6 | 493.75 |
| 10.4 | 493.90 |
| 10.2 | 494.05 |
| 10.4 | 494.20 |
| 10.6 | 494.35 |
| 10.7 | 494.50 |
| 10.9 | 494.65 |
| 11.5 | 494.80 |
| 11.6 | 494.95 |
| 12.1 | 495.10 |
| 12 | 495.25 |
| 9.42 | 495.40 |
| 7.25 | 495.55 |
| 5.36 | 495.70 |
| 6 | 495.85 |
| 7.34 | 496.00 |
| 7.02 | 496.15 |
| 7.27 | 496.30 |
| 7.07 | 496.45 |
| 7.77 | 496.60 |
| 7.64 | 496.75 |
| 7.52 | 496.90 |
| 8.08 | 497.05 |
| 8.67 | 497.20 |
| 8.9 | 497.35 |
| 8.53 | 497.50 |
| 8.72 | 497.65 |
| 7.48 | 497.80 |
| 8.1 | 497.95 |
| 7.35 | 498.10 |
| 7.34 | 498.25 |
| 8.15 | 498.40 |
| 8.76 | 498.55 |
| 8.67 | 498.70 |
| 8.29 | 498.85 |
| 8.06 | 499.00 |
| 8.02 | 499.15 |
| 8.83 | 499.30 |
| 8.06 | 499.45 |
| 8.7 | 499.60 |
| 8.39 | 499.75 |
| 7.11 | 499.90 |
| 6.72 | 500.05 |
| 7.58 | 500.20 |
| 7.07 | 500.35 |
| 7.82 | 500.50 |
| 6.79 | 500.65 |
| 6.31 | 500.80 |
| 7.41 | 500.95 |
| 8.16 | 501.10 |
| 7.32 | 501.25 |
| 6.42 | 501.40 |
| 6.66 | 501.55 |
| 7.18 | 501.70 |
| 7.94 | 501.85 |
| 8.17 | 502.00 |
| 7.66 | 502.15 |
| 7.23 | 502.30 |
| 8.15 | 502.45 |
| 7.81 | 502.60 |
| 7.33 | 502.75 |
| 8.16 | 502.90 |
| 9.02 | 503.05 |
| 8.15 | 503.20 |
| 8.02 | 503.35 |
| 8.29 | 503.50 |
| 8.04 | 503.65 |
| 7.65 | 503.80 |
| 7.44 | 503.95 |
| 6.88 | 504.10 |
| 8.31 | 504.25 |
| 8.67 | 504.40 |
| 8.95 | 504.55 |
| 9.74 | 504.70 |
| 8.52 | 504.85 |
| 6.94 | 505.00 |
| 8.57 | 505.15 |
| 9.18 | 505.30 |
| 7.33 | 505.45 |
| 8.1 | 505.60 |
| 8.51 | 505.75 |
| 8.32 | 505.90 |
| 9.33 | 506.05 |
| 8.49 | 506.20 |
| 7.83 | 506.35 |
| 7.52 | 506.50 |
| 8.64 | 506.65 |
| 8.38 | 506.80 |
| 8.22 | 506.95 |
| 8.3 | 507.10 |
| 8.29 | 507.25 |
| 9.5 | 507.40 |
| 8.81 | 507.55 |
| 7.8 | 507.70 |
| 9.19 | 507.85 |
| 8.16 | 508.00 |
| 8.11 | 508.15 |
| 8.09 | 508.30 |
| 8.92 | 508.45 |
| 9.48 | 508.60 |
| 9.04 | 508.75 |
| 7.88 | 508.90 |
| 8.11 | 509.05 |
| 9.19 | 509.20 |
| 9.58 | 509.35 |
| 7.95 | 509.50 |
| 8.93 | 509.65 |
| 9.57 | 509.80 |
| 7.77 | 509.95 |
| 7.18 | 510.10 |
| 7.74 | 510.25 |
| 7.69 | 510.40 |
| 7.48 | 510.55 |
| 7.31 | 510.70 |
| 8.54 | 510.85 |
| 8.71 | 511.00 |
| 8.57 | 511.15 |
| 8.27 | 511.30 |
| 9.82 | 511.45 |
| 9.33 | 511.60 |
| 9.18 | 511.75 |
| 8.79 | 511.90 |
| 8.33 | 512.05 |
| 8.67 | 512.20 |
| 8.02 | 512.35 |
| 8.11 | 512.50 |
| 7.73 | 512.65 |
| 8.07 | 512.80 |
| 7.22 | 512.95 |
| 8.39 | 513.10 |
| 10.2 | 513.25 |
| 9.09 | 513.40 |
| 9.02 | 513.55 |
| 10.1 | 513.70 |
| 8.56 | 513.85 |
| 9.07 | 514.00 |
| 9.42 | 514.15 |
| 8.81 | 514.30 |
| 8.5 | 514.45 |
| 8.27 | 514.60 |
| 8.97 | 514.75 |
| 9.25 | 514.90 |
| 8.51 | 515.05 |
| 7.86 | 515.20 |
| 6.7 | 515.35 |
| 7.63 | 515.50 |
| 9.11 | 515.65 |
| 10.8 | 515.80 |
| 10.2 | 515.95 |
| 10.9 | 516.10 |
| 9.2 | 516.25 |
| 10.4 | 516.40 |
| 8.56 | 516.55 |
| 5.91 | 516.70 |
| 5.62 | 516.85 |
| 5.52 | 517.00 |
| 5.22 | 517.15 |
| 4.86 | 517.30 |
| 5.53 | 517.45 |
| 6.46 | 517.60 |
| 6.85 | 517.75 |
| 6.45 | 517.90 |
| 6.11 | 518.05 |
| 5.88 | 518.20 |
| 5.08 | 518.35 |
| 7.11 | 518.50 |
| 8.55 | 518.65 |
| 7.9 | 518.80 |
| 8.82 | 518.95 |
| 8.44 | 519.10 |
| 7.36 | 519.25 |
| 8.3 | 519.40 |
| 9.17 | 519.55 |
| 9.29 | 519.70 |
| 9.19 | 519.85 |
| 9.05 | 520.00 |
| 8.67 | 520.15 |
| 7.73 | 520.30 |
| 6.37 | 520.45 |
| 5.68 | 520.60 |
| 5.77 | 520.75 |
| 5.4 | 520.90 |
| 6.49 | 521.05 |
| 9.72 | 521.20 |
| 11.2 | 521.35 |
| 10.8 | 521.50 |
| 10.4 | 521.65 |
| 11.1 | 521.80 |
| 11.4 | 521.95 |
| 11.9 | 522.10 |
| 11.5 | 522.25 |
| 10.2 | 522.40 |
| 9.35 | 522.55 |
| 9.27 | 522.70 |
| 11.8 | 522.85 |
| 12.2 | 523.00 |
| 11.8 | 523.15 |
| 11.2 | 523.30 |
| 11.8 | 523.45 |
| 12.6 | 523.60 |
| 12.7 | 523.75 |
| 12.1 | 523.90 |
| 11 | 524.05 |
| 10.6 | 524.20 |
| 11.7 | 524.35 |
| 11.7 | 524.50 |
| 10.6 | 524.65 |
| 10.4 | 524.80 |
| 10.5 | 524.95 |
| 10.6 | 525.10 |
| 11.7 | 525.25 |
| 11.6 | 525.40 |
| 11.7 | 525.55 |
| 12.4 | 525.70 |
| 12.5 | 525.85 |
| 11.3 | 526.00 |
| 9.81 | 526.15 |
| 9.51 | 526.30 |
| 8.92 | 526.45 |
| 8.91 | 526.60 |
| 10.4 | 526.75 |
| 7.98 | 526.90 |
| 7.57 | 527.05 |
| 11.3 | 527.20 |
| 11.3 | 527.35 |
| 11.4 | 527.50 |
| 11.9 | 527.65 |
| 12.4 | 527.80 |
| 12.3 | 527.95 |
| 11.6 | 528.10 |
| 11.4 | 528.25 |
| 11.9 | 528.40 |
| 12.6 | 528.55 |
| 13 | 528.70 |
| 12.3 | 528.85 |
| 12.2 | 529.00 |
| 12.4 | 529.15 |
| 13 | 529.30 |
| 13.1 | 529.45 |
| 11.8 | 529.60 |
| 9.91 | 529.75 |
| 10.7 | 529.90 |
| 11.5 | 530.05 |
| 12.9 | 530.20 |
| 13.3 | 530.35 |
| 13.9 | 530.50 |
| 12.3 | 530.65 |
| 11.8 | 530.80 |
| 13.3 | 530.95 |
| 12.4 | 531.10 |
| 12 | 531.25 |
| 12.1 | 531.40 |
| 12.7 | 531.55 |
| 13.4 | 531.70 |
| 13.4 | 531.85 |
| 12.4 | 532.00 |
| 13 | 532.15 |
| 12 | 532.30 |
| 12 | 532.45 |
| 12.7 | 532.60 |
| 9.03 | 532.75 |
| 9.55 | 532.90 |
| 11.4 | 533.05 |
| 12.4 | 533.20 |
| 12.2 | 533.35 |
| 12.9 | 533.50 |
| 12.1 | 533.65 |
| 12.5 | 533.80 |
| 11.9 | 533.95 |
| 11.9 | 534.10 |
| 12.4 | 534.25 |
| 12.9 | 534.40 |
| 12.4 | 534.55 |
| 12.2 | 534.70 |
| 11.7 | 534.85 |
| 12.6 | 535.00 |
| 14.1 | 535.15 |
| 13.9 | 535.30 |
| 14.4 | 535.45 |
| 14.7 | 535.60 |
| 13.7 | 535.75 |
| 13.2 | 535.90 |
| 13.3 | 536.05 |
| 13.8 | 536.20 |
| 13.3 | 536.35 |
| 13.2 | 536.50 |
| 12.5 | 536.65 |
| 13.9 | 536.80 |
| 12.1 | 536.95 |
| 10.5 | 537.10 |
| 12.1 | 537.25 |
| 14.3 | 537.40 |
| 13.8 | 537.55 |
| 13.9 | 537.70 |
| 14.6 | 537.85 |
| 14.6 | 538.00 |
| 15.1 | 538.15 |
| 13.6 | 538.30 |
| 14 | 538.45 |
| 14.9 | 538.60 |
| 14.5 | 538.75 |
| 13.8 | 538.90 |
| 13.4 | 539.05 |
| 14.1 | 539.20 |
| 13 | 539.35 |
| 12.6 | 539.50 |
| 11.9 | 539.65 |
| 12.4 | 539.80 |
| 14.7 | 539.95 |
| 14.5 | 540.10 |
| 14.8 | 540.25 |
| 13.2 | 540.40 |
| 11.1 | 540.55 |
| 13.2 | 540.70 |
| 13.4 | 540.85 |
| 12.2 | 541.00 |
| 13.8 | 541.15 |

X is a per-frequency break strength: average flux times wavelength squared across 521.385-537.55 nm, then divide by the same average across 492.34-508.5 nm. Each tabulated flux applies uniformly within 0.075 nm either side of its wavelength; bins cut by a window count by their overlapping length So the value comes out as 1.57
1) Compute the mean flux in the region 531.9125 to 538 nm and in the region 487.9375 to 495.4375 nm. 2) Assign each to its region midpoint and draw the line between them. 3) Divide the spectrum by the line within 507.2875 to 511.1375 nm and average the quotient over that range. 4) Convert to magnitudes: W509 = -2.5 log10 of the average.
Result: 0.29 mag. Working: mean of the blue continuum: 9.87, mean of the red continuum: 12.7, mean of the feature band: 8.43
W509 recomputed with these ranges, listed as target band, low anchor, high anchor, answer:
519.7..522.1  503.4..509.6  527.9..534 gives 0.22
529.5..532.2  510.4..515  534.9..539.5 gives -0.01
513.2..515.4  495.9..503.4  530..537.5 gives 0.12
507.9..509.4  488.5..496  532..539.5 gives 0.26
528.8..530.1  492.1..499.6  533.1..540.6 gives 0.05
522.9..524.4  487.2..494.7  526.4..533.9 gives -0.03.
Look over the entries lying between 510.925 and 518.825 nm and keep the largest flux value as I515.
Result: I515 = 10.9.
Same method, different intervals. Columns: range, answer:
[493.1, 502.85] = 12.1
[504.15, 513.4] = 10.2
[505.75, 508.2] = 9.5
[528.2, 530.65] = 13.9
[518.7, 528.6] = 12.7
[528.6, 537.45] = 14.7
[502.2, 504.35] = 9.02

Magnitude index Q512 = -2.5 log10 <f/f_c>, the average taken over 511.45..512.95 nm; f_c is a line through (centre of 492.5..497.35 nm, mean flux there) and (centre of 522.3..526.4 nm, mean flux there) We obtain 0.23 mag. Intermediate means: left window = 9.4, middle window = 8.47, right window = 11.2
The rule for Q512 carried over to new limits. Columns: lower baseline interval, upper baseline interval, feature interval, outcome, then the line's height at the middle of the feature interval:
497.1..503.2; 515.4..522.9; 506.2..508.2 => -0.05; 7.99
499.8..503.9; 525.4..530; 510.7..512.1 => 0.02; 8.93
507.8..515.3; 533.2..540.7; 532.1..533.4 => 0.08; 12.5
